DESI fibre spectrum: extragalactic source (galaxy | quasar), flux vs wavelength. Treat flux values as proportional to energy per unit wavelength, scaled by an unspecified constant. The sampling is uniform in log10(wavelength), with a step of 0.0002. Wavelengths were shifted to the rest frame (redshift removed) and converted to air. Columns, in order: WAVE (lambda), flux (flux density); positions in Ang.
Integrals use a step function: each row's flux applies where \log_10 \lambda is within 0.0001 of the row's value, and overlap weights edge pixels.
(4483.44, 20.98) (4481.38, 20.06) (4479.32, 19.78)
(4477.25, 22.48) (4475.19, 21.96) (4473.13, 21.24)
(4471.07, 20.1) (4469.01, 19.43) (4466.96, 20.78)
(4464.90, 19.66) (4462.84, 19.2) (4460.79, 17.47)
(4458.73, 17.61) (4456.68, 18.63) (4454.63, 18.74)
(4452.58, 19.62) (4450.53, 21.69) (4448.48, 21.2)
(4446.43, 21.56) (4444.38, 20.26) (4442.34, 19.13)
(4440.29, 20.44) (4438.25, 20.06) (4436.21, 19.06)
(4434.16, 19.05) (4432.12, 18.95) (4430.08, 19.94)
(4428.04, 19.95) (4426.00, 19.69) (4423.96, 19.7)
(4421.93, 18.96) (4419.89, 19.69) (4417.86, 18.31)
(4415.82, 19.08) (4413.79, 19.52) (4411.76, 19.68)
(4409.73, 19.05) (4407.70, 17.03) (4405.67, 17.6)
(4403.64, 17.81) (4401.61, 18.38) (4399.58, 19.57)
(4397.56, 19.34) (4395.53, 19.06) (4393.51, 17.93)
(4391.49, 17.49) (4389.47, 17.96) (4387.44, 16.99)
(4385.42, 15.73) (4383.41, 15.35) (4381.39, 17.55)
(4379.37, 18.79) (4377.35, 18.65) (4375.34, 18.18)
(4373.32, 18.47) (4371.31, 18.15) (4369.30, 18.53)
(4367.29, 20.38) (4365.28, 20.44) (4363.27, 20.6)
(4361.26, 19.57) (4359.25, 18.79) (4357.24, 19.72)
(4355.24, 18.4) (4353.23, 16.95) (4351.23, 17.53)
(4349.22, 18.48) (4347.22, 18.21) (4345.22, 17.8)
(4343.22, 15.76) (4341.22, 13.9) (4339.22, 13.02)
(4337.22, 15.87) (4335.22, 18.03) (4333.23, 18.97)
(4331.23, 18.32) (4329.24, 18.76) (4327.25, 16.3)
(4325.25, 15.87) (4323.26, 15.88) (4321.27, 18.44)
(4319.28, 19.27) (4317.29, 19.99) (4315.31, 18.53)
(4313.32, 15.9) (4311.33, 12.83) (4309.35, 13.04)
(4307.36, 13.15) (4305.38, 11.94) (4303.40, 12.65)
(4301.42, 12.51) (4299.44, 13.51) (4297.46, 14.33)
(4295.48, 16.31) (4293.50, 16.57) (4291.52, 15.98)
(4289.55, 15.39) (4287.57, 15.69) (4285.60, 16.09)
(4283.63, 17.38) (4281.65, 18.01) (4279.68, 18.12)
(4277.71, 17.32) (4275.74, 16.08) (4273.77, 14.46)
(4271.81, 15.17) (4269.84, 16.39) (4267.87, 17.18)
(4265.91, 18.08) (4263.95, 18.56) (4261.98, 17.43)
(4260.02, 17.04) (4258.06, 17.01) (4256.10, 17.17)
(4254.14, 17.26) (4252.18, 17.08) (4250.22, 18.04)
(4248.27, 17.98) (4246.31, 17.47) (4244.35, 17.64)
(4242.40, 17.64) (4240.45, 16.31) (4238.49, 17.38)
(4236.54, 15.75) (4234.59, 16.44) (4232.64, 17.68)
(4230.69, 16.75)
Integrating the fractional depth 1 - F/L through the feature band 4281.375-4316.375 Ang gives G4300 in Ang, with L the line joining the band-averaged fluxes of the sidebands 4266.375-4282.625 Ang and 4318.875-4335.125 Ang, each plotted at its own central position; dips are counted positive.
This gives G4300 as 4.5 Ang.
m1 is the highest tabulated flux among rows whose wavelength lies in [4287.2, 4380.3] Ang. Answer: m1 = 20.6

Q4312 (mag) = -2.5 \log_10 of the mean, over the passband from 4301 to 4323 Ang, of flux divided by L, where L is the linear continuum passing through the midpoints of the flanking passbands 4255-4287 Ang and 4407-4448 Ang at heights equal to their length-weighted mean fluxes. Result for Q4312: 0.15 mag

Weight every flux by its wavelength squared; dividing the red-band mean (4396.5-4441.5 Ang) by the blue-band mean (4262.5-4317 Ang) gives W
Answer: 1.30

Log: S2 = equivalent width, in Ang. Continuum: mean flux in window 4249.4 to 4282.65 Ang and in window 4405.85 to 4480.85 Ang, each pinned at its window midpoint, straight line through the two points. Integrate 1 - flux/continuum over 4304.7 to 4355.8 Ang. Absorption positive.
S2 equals 4.0 Ang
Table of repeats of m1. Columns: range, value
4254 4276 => 18.56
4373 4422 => 19.69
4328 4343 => 18.97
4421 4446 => 20.44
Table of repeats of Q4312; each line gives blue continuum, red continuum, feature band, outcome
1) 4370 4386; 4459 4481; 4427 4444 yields -0.02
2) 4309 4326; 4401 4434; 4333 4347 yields 0.07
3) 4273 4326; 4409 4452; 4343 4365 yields -0.06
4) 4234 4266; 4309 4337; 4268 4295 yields 0.06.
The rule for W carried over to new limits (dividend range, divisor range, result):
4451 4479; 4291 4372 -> 1.25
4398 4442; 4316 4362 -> 1.13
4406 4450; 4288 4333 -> 1.31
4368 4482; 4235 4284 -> 1.21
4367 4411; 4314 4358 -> 1.06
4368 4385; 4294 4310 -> 1.37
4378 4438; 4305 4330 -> 1.19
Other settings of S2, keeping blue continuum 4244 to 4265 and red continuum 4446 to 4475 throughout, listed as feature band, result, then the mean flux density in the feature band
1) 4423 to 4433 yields -0.11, 19.6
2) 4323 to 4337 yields 0.70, 17.4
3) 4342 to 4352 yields 0.57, 17.5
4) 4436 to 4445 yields -0.12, 19.9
